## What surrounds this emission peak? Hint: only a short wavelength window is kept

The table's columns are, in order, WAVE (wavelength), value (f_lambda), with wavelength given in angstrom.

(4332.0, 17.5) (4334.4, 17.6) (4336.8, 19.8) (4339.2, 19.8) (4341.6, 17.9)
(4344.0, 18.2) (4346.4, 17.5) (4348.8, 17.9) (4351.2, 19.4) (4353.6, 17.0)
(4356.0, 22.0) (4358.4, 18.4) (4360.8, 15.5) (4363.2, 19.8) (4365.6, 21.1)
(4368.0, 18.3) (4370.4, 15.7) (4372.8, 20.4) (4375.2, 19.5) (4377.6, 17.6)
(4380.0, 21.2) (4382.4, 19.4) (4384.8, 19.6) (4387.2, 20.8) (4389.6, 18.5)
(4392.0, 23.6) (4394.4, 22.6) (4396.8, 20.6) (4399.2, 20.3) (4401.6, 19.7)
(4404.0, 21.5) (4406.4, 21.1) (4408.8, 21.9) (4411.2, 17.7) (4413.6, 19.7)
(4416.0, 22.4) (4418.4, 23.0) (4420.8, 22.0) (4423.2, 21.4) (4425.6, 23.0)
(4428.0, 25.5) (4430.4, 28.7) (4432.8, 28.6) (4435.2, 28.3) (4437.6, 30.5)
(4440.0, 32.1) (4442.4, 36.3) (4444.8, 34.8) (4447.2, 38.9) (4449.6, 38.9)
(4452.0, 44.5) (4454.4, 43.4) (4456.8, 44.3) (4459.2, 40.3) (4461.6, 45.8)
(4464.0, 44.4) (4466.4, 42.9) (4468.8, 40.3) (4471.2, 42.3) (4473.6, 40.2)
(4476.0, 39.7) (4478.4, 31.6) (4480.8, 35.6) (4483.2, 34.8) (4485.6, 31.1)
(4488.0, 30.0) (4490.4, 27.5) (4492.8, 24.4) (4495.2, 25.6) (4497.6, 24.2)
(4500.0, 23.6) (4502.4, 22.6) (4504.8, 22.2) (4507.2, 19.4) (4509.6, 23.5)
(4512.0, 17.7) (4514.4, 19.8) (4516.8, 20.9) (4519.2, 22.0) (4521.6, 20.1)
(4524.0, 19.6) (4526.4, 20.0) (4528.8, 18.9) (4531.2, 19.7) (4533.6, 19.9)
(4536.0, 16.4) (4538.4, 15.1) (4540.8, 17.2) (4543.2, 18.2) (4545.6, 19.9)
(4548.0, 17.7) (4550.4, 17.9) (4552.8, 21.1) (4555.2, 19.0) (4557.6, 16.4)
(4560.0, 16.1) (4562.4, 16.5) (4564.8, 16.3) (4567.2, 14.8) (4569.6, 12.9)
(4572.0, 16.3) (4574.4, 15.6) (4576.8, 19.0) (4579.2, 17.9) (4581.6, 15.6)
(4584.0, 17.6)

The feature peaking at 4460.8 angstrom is Mg II 2798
